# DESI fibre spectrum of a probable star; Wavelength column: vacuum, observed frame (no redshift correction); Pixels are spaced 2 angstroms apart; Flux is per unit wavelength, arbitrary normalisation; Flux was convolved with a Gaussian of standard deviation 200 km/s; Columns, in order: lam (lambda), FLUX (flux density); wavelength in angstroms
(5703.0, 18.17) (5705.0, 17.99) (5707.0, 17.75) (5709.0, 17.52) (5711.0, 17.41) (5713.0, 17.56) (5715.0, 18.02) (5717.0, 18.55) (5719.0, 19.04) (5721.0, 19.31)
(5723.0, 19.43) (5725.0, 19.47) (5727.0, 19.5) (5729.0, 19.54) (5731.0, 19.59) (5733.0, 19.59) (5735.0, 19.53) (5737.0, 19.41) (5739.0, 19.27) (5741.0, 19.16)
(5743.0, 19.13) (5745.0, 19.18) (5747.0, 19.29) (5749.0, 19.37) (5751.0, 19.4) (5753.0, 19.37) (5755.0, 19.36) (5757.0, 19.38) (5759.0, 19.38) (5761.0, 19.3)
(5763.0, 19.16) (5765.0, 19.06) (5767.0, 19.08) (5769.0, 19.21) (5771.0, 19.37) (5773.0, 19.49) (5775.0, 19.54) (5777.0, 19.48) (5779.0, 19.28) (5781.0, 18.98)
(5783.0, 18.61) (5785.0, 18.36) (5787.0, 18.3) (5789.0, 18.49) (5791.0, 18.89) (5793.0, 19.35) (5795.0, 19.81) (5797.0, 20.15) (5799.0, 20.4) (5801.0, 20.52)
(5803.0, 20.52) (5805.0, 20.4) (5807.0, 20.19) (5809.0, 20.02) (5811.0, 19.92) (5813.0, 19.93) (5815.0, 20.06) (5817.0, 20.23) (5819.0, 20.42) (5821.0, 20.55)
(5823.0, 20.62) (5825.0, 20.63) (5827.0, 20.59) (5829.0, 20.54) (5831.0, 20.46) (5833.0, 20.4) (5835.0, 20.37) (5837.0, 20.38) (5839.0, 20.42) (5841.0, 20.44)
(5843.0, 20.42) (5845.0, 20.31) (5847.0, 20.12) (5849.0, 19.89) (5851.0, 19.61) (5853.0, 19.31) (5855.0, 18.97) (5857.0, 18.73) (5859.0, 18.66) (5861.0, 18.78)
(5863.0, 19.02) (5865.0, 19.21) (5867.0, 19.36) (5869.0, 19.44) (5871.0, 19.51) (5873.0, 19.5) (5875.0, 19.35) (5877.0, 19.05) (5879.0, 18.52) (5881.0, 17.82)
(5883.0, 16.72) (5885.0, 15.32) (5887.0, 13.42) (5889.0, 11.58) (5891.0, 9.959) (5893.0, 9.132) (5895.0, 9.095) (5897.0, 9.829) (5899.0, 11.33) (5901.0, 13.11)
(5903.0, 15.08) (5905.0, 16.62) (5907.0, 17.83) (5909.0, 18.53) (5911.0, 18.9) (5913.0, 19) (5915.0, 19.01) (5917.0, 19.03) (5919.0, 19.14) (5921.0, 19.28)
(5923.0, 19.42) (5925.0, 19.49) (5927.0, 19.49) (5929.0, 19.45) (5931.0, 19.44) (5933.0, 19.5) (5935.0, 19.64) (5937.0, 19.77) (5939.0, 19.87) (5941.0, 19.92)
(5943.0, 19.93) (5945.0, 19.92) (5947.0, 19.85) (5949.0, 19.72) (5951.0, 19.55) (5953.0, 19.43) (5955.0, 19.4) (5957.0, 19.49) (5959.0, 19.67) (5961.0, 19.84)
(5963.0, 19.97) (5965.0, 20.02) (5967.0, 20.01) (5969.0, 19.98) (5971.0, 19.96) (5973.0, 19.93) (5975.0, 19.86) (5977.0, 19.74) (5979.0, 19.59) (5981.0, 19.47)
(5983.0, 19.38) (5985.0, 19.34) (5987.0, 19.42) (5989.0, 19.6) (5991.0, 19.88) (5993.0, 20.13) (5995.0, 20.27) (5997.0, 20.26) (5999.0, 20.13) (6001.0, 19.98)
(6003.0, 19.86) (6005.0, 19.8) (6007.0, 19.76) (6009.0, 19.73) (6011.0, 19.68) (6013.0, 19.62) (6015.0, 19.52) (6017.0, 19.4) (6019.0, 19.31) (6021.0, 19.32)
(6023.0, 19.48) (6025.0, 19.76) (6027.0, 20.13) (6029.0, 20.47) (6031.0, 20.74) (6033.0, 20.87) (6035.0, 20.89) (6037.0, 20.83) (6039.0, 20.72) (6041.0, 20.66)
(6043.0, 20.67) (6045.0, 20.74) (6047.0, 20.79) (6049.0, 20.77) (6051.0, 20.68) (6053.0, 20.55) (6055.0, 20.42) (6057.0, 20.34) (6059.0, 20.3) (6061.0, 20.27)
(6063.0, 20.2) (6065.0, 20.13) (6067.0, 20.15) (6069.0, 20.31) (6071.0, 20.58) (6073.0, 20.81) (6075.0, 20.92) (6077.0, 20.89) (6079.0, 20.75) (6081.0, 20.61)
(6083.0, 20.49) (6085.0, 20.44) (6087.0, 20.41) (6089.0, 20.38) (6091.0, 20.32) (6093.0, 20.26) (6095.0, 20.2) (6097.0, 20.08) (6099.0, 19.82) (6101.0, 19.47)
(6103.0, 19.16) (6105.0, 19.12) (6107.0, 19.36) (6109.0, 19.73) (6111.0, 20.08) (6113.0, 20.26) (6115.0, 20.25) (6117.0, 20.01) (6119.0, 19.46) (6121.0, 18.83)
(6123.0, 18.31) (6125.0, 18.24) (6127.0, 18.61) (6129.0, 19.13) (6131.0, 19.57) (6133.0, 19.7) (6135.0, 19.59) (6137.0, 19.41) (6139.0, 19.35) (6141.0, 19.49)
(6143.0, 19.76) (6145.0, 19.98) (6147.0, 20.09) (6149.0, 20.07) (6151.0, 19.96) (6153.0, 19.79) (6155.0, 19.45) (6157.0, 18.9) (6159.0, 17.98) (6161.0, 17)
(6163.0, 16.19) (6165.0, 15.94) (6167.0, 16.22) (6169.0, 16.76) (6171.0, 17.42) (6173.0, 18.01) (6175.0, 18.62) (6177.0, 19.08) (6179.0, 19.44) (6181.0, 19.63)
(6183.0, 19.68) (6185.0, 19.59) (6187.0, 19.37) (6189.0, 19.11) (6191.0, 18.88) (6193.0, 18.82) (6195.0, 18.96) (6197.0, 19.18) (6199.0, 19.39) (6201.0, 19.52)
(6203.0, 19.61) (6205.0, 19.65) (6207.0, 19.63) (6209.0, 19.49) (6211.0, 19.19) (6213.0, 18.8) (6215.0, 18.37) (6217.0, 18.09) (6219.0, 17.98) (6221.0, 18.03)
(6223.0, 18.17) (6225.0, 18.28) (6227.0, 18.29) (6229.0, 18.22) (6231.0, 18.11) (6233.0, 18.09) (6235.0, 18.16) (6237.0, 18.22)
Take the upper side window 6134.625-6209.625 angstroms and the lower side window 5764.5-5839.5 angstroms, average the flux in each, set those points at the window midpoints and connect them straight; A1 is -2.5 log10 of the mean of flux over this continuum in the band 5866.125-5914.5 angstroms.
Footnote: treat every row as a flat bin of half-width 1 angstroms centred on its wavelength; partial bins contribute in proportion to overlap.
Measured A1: 0.24 mag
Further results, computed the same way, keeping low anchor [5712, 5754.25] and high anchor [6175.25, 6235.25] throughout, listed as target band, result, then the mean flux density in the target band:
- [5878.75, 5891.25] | 0.27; 14.8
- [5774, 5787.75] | 0.01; 18.9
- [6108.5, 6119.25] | -0.06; 20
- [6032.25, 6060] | -0.09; 20.7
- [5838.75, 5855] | -0.05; 20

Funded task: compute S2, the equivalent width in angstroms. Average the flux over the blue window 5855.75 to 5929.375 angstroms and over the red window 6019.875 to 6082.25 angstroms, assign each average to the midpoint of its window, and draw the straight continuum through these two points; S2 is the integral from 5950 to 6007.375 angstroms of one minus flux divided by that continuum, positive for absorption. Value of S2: -2.9 angstroms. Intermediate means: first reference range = 16.9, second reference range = 20.5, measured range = 19.8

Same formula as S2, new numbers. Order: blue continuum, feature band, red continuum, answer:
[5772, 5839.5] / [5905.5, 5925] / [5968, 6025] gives 0.9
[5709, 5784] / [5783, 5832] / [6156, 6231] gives -2.3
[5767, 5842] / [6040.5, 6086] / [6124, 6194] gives -3.4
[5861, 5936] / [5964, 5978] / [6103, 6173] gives -1.8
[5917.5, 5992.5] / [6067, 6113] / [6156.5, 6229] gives -2.8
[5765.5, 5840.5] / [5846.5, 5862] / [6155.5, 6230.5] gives 0.3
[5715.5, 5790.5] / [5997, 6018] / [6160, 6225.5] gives -1.1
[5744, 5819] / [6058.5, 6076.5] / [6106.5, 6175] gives -1.3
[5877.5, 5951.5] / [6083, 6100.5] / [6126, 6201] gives -1.8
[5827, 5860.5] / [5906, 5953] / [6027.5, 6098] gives 1.9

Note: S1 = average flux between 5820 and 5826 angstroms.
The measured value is 20.6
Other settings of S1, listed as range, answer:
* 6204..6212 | 19.5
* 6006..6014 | 19.7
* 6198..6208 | 19.6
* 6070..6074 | 20.7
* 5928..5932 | 19.4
